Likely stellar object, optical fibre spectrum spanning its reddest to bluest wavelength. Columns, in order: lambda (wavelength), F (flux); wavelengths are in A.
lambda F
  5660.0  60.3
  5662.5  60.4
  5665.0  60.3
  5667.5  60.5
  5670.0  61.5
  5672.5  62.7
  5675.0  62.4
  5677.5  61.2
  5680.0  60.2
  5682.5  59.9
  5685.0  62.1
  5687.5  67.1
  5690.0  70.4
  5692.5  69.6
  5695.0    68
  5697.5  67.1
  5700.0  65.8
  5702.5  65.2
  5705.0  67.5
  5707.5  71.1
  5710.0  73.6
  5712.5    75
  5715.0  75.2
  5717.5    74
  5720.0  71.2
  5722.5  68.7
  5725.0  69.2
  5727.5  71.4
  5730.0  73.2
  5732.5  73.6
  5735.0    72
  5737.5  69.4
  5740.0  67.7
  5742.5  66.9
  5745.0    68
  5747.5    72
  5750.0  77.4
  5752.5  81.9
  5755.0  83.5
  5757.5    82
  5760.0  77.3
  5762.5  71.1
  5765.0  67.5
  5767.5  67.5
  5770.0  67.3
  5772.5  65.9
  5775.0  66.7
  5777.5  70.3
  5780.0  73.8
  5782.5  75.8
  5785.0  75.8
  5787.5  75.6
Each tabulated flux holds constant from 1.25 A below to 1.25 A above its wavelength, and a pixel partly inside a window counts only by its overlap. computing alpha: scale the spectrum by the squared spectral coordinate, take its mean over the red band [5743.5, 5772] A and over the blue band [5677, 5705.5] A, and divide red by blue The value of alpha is 1.16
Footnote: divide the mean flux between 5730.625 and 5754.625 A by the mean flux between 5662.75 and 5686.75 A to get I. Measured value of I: 1.18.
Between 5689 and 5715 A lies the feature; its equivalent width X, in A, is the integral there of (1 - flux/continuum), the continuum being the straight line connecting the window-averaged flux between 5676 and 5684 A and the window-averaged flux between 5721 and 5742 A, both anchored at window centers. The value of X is -1.9 A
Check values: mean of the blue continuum 60.5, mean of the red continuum 70.5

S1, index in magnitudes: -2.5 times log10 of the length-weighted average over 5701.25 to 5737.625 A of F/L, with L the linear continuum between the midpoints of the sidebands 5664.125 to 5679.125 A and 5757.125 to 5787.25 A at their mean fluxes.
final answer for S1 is -0.08 mag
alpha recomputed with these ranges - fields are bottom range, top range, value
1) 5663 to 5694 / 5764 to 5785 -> 1.14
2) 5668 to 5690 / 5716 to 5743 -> 1.15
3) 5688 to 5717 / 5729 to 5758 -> 1.07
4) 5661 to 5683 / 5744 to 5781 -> 1.23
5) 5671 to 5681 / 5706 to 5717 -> 1.21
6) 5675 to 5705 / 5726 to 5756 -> 1.14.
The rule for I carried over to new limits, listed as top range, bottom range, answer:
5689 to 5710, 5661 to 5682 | 1.12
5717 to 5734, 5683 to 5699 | 1.07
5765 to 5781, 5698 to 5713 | 0.99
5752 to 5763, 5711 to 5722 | 1.08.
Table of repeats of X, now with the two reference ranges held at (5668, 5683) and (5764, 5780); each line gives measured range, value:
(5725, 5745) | -1.5 A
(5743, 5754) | -1.3 A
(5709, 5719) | -1.6 A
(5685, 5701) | -1.3 A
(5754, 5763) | -1.6 A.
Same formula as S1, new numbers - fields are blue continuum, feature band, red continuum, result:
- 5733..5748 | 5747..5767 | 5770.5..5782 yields -0.104 mag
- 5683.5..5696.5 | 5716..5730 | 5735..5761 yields 0.003 mag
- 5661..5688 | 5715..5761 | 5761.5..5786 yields -0.098 mag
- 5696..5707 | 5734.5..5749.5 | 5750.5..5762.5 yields 0.101 mag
